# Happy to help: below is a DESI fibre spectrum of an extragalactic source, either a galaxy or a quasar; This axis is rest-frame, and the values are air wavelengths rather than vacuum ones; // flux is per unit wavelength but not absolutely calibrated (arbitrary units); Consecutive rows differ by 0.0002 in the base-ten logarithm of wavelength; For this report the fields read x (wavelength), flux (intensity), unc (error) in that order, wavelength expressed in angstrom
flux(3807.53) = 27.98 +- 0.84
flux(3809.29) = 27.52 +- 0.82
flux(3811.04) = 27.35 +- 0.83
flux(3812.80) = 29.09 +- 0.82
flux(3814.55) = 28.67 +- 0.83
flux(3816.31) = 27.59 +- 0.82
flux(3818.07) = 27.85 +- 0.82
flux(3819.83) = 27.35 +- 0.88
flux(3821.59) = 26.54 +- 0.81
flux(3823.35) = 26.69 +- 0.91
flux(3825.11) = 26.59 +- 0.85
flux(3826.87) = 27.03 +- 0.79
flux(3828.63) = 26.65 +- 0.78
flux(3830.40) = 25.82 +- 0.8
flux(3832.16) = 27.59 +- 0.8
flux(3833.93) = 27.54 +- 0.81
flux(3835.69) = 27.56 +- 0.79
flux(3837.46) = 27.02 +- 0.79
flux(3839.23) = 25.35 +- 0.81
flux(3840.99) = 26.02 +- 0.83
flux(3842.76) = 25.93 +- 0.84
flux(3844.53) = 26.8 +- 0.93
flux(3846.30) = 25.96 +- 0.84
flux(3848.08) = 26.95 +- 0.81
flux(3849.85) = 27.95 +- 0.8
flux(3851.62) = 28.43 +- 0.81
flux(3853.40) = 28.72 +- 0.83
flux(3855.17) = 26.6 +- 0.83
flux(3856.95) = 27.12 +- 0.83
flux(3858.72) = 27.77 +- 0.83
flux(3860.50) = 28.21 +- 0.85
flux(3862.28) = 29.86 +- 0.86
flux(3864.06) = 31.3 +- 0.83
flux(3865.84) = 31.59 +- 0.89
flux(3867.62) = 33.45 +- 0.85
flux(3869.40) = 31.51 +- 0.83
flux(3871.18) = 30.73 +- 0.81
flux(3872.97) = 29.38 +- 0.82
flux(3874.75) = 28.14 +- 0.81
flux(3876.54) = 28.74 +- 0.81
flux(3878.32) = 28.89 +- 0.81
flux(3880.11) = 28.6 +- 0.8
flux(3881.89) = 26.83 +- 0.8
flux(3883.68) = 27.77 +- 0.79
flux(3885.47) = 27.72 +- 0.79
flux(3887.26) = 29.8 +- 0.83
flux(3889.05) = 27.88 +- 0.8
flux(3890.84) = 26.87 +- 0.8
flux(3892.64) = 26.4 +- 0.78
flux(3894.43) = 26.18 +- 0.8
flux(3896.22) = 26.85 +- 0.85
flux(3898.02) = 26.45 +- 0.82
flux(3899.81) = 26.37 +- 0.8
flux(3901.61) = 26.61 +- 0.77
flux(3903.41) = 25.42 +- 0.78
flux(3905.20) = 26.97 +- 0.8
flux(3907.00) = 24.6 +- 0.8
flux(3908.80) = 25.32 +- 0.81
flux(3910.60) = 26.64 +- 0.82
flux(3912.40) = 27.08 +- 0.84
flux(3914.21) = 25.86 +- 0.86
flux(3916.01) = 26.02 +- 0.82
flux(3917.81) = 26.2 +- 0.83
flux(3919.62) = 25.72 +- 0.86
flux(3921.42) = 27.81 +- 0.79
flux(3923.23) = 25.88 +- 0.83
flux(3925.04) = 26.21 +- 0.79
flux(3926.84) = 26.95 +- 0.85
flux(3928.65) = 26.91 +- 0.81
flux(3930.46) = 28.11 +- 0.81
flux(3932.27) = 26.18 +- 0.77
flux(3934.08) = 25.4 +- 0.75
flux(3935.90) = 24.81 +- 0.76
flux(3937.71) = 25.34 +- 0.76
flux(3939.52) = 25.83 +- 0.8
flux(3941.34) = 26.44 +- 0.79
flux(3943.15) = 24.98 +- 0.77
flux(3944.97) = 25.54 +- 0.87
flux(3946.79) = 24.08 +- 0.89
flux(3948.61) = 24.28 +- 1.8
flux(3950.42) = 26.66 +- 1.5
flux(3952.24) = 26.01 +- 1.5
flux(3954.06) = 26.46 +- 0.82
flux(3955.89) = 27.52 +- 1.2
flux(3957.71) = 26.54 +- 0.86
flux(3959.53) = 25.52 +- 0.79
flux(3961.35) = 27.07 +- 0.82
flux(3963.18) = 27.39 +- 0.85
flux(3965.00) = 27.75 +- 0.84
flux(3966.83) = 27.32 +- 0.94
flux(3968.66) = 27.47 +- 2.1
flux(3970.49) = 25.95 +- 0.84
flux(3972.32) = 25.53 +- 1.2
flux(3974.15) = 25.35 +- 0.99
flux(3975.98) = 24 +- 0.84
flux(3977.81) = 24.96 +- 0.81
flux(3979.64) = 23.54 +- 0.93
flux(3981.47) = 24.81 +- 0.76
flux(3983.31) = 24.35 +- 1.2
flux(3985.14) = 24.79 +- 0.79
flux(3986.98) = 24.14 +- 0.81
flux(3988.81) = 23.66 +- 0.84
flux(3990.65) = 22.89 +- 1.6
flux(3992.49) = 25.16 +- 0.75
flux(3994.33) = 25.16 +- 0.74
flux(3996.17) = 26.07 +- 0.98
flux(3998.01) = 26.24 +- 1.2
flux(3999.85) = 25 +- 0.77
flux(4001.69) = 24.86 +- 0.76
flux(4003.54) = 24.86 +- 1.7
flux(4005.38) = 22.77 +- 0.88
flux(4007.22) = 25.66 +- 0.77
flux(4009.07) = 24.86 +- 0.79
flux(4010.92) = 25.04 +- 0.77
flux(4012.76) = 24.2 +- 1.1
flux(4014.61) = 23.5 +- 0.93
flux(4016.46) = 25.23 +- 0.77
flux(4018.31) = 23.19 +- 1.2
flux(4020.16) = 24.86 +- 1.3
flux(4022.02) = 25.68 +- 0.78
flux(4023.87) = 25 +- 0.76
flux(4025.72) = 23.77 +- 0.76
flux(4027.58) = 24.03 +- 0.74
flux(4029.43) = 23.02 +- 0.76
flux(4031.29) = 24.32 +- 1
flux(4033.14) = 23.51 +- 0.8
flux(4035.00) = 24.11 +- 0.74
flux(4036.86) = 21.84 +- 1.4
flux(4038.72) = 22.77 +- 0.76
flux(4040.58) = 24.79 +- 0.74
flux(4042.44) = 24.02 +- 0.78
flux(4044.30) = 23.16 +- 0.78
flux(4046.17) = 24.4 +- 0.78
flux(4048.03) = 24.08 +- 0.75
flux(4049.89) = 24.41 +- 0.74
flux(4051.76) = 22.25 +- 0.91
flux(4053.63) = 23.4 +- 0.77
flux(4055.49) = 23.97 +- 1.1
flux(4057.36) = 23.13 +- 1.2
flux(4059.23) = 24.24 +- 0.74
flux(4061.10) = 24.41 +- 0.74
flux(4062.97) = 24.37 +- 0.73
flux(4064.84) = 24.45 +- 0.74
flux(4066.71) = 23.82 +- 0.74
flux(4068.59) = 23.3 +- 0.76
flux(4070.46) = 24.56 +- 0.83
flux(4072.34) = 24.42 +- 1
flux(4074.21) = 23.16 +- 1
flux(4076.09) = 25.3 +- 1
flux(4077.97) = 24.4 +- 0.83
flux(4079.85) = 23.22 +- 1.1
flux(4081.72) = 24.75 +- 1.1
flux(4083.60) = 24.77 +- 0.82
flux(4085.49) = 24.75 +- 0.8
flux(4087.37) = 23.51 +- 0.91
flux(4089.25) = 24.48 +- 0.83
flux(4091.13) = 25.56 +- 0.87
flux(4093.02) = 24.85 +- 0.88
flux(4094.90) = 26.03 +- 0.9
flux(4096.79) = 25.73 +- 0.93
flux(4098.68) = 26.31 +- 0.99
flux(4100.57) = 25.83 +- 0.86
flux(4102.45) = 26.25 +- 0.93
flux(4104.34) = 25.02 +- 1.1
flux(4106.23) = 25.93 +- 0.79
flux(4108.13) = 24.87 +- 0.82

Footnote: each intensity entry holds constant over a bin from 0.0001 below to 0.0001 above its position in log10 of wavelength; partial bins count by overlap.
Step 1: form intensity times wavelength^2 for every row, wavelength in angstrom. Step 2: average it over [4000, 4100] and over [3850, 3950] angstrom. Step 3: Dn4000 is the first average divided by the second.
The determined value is 0.96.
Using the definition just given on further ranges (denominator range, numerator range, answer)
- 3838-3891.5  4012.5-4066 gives 0.92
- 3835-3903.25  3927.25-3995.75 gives 0.96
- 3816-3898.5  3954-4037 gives 0.96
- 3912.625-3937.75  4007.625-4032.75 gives 0.97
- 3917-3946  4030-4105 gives 1.00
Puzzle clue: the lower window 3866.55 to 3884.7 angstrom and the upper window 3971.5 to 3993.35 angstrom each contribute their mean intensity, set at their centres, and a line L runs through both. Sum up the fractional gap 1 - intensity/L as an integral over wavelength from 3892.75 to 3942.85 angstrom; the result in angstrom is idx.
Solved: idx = 2.2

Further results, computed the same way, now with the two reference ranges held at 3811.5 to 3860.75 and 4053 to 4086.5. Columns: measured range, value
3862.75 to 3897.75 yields -2.93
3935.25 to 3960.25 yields 0.00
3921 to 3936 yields -0.31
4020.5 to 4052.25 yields 0.91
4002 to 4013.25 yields 0.16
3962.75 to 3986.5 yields -0.17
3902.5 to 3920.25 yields 0.14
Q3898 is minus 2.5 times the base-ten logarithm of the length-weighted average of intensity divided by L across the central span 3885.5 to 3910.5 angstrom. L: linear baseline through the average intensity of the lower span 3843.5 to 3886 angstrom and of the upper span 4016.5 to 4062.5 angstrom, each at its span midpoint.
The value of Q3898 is 0.05 mag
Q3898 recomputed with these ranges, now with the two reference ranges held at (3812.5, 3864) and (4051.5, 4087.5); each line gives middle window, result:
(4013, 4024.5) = 0.01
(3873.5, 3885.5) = -0.06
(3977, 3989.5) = 0.04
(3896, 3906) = 0.00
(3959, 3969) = -0.06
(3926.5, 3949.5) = 0.01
